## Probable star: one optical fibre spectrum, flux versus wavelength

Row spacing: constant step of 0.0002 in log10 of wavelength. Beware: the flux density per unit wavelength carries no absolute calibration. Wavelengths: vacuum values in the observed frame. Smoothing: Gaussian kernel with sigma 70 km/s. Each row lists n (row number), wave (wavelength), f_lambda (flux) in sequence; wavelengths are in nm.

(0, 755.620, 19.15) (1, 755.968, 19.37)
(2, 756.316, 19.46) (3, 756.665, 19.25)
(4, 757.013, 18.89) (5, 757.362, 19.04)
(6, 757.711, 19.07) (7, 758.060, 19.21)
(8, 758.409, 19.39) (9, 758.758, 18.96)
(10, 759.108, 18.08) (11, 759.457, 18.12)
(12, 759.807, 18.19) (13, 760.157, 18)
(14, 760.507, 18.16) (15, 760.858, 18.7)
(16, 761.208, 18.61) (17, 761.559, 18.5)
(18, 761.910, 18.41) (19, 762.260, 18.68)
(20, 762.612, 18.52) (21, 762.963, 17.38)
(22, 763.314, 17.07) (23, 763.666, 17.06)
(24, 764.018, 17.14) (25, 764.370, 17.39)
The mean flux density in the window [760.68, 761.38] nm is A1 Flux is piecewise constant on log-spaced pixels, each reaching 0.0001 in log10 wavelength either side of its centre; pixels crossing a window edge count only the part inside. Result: 18.6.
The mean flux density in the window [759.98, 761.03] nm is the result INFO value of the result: 18.3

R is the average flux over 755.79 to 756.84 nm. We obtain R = 19.4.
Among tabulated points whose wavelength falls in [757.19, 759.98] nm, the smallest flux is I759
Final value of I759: 18.08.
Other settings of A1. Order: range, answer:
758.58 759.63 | 18.4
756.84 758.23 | 19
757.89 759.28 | 18.9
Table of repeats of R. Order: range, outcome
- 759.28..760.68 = 18.1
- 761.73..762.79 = 18.5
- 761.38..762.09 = 18.5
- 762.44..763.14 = 18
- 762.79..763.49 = 17.2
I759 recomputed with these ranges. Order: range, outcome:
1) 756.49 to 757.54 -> 18.89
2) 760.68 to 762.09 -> 18.41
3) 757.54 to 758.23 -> 19.07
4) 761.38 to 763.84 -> 17.06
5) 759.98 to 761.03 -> 18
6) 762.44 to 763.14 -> 17.38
